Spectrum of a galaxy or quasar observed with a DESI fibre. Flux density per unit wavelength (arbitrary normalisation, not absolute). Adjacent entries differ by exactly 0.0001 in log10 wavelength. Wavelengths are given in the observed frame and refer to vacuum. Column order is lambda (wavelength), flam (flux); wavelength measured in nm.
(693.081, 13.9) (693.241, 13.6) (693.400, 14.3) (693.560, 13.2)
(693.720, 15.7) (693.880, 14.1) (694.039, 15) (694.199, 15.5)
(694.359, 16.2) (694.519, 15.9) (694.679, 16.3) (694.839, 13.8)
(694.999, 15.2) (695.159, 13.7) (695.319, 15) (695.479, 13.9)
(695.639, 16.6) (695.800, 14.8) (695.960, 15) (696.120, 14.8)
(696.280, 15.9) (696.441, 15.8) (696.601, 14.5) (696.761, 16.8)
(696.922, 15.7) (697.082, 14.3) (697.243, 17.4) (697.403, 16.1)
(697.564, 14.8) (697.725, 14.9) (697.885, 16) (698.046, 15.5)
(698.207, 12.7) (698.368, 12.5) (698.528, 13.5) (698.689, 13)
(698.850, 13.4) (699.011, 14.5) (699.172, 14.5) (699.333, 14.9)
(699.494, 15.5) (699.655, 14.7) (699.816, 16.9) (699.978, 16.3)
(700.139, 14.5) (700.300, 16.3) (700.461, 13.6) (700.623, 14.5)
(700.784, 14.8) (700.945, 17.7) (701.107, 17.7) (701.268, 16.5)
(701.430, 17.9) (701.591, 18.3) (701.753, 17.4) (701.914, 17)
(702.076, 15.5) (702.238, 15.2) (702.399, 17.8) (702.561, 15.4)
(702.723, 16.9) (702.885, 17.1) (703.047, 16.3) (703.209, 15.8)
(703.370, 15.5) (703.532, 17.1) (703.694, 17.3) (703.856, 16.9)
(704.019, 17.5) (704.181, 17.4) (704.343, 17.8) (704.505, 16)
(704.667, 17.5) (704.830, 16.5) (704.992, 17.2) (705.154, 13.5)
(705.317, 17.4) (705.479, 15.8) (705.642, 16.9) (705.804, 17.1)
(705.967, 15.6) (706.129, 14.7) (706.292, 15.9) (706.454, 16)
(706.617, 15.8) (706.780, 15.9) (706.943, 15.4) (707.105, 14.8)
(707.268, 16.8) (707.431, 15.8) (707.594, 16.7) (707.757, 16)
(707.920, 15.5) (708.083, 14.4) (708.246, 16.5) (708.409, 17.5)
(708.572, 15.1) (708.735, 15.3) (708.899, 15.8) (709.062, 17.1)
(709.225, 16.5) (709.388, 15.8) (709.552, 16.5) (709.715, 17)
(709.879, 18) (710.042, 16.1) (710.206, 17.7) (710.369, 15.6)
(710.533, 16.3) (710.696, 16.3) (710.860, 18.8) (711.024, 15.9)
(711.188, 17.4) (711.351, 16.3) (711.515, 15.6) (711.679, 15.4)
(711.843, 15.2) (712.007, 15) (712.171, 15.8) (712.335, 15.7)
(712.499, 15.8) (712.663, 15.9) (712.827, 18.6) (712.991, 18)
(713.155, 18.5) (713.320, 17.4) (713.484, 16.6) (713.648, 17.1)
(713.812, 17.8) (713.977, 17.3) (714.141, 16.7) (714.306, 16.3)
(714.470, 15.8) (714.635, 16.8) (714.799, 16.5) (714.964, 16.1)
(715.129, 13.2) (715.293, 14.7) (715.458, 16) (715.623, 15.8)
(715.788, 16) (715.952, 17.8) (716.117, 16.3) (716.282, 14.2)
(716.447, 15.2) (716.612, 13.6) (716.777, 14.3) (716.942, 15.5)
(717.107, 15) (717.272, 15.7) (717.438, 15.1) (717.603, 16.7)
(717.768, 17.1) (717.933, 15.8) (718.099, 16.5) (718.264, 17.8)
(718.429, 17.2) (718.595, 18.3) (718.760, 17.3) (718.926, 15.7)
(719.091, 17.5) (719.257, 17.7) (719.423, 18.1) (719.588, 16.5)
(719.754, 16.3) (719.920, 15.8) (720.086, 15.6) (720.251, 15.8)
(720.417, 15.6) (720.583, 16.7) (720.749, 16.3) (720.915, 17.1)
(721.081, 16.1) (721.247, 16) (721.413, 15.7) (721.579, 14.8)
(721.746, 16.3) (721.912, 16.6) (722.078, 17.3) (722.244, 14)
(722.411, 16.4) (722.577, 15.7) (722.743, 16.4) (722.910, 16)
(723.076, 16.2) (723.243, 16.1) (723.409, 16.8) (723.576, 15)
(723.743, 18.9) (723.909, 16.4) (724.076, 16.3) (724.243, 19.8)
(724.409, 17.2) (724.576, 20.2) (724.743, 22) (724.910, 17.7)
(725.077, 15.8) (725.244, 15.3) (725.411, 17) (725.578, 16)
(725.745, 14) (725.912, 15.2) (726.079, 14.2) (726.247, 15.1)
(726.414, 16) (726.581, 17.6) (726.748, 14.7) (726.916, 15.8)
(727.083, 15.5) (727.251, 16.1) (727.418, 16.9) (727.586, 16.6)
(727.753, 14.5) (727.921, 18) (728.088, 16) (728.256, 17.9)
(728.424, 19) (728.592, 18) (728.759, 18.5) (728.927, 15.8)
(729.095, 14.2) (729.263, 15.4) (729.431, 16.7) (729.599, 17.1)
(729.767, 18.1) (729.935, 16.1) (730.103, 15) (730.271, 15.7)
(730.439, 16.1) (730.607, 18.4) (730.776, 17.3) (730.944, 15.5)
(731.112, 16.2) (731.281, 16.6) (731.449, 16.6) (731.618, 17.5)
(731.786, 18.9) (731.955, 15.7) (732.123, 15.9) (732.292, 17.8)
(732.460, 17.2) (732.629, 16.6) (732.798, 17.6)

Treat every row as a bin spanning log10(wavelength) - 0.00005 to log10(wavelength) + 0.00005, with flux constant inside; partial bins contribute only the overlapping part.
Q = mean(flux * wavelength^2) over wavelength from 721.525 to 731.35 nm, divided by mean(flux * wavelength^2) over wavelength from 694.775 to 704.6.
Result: 1.14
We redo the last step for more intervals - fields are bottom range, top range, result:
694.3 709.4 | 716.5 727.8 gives 1.10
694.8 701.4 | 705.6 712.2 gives 1.10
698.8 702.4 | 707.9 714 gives 1.07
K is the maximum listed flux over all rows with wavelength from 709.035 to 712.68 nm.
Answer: 18.8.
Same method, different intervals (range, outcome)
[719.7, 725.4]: 22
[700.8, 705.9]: 18.3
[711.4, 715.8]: 18.6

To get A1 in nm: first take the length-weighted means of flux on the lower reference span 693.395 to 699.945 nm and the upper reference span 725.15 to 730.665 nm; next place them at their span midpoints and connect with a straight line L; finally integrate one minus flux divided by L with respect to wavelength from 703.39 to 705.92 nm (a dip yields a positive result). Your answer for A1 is -0.241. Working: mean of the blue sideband 15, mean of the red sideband 16.2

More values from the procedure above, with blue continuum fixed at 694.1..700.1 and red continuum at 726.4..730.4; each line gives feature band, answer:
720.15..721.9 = 0.01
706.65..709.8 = -0.09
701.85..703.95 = -0.16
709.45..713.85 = -0.27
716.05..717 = 0.07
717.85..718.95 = -0.07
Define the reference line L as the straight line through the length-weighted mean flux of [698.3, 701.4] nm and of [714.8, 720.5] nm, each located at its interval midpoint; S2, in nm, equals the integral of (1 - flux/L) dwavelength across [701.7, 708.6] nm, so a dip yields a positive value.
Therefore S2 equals -0.41 nm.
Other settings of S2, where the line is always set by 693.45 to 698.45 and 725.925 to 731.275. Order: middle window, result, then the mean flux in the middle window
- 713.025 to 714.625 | -0.13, 17.1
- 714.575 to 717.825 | 0.07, 15.6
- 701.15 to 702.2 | -0.12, 17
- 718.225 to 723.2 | -0.11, 16.4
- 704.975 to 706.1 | -0.05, 16.1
